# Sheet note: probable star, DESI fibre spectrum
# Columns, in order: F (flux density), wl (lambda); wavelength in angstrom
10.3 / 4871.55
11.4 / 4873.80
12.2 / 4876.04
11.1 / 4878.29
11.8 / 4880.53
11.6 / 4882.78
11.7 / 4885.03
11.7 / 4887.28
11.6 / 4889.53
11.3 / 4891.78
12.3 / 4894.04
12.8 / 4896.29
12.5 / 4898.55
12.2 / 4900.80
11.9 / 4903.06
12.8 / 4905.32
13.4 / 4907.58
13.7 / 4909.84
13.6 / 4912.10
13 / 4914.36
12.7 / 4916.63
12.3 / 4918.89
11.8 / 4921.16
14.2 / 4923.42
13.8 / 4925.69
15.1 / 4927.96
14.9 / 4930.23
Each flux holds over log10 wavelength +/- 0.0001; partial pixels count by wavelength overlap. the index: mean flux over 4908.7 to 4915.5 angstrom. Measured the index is 13.4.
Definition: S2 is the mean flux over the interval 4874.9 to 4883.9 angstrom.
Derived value 11.7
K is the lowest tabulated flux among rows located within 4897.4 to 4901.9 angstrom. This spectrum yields 12.2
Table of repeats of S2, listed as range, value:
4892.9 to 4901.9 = 12.4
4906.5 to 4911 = 13.6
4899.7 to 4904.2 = 12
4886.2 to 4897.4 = 11.9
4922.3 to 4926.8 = 14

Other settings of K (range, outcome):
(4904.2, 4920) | 12.3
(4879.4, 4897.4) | 11.3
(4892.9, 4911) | 11.9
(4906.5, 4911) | 13.4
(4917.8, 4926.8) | 11.8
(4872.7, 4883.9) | 11.1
